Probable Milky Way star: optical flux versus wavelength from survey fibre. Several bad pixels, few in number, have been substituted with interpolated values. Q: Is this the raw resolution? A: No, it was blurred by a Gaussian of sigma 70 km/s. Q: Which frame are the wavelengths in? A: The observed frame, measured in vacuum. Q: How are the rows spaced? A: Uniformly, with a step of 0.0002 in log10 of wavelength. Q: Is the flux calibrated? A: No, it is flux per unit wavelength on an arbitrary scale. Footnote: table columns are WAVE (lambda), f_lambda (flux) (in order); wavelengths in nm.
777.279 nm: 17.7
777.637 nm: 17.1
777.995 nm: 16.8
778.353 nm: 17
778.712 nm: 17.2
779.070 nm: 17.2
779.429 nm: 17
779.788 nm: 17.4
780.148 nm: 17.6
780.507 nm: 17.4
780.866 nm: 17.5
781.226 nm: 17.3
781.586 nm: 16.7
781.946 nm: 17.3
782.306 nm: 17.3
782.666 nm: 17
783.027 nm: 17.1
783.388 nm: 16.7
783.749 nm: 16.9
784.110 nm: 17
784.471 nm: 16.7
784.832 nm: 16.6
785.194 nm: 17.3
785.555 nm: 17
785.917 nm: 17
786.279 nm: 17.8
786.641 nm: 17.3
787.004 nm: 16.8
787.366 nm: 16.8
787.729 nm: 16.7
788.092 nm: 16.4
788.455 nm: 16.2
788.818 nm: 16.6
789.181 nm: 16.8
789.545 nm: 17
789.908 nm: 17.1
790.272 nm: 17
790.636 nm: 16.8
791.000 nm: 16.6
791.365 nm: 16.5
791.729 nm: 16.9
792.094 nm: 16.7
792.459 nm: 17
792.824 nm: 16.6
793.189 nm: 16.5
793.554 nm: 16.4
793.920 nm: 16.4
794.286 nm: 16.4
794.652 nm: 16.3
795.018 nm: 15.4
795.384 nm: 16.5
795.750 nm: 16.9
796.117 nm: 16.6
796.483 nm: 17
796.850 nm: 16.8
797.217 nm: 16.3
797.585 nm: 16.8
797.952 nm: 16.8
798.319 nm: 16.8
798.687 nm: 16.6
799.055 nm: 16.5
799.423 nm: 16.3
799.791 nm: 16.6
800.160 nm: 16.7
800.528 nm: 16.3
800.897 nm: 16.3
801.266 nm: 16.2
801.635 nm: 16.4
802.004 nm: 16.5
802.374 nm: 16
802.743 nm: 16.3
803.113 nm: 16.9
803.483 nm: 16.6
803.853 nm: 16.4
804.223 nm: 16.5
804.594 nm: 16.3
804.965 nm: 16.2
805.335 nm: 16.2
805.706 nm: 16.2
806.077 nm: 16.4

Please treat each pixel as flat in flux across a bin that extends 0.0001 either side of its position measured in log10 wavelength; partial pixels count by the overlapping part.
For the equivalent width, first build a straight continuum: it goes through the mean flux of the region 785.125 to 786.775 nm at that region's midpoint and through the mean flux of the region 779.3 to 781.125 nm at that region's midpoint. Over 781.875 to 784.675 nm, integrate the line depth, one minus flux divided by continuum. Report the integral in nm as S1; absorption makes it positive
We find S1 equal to 0.06 nm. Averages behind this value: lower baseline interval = 17.4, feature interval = 17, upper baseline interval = 17.3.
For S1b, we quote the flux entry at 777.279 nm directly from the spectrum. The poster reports 17.7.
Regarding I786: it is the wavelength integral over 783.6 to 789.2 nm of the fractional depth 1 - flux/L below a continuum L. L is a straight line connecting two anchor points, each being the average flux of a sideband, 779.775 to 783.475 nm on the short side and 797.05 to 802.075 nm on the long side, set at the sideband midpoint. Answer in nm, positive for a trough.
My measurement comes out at 0.050 nm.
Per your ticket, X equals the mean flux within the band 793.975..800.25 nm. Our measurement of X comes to 16.5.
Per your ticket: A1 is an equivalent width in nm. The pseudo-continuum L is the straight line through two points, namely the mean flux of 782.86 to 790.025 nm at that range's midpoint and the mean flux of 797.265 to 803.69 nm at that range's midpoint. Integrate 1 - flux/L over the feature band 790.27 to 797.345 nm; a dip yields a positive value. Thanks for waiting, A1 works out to 0.048 nm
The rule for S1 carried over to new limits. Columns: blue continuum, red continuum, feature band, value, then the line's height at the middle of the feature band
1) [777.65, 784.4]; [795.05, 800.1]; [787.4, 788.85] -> 0.04 nm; 16.9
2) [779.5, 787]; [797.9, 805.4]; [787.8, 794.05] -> 0.06 nm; 16.8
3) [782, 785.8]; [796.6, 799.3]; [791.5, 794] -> 0.02 nm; 16.8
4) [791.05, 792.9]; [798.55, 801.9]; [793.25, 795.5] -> 0.05 nm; 16.6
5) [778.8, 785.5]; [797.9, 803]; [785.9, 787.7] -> -0.02 nm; 16.9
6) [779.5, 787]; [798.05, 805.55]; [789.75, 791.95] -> 0.00 nm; 16.8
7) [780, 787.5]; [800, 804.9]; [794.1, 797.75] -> 0.03 nm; 16.6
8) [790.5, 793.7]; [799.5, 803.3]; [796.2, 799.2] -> -0.03 nm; 16.5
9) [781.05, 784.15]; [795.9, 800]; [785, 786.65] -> -0.03 nm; 17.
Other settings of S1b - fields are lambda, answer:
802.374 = 16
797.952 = 16.8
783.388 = 16.7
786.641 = 17.3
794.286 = 16.4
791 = 16.6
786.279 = 17.8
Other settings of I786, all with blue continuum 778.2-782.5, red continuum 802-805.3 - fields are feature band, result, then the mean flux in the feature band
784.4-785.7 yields 0.012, 16.9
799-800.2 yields 0.003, 16.5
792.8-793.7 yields 0.015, 16.5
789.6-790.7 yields -0.007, 17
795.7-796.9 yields -0.011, 16.8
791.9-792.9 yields 0.001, 16.8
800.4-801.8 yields 0.016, 16.3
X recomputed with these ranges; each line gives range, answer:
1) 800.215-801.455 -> 16.3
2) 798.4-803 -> 16.4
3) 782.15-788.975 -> 16.9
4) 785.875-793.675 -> 16.8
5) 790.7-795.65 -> 16.5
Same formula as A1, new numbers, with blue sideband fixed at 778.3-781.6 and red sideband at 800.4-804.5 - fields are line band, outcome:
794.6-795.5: 0.037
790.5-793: 0.012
